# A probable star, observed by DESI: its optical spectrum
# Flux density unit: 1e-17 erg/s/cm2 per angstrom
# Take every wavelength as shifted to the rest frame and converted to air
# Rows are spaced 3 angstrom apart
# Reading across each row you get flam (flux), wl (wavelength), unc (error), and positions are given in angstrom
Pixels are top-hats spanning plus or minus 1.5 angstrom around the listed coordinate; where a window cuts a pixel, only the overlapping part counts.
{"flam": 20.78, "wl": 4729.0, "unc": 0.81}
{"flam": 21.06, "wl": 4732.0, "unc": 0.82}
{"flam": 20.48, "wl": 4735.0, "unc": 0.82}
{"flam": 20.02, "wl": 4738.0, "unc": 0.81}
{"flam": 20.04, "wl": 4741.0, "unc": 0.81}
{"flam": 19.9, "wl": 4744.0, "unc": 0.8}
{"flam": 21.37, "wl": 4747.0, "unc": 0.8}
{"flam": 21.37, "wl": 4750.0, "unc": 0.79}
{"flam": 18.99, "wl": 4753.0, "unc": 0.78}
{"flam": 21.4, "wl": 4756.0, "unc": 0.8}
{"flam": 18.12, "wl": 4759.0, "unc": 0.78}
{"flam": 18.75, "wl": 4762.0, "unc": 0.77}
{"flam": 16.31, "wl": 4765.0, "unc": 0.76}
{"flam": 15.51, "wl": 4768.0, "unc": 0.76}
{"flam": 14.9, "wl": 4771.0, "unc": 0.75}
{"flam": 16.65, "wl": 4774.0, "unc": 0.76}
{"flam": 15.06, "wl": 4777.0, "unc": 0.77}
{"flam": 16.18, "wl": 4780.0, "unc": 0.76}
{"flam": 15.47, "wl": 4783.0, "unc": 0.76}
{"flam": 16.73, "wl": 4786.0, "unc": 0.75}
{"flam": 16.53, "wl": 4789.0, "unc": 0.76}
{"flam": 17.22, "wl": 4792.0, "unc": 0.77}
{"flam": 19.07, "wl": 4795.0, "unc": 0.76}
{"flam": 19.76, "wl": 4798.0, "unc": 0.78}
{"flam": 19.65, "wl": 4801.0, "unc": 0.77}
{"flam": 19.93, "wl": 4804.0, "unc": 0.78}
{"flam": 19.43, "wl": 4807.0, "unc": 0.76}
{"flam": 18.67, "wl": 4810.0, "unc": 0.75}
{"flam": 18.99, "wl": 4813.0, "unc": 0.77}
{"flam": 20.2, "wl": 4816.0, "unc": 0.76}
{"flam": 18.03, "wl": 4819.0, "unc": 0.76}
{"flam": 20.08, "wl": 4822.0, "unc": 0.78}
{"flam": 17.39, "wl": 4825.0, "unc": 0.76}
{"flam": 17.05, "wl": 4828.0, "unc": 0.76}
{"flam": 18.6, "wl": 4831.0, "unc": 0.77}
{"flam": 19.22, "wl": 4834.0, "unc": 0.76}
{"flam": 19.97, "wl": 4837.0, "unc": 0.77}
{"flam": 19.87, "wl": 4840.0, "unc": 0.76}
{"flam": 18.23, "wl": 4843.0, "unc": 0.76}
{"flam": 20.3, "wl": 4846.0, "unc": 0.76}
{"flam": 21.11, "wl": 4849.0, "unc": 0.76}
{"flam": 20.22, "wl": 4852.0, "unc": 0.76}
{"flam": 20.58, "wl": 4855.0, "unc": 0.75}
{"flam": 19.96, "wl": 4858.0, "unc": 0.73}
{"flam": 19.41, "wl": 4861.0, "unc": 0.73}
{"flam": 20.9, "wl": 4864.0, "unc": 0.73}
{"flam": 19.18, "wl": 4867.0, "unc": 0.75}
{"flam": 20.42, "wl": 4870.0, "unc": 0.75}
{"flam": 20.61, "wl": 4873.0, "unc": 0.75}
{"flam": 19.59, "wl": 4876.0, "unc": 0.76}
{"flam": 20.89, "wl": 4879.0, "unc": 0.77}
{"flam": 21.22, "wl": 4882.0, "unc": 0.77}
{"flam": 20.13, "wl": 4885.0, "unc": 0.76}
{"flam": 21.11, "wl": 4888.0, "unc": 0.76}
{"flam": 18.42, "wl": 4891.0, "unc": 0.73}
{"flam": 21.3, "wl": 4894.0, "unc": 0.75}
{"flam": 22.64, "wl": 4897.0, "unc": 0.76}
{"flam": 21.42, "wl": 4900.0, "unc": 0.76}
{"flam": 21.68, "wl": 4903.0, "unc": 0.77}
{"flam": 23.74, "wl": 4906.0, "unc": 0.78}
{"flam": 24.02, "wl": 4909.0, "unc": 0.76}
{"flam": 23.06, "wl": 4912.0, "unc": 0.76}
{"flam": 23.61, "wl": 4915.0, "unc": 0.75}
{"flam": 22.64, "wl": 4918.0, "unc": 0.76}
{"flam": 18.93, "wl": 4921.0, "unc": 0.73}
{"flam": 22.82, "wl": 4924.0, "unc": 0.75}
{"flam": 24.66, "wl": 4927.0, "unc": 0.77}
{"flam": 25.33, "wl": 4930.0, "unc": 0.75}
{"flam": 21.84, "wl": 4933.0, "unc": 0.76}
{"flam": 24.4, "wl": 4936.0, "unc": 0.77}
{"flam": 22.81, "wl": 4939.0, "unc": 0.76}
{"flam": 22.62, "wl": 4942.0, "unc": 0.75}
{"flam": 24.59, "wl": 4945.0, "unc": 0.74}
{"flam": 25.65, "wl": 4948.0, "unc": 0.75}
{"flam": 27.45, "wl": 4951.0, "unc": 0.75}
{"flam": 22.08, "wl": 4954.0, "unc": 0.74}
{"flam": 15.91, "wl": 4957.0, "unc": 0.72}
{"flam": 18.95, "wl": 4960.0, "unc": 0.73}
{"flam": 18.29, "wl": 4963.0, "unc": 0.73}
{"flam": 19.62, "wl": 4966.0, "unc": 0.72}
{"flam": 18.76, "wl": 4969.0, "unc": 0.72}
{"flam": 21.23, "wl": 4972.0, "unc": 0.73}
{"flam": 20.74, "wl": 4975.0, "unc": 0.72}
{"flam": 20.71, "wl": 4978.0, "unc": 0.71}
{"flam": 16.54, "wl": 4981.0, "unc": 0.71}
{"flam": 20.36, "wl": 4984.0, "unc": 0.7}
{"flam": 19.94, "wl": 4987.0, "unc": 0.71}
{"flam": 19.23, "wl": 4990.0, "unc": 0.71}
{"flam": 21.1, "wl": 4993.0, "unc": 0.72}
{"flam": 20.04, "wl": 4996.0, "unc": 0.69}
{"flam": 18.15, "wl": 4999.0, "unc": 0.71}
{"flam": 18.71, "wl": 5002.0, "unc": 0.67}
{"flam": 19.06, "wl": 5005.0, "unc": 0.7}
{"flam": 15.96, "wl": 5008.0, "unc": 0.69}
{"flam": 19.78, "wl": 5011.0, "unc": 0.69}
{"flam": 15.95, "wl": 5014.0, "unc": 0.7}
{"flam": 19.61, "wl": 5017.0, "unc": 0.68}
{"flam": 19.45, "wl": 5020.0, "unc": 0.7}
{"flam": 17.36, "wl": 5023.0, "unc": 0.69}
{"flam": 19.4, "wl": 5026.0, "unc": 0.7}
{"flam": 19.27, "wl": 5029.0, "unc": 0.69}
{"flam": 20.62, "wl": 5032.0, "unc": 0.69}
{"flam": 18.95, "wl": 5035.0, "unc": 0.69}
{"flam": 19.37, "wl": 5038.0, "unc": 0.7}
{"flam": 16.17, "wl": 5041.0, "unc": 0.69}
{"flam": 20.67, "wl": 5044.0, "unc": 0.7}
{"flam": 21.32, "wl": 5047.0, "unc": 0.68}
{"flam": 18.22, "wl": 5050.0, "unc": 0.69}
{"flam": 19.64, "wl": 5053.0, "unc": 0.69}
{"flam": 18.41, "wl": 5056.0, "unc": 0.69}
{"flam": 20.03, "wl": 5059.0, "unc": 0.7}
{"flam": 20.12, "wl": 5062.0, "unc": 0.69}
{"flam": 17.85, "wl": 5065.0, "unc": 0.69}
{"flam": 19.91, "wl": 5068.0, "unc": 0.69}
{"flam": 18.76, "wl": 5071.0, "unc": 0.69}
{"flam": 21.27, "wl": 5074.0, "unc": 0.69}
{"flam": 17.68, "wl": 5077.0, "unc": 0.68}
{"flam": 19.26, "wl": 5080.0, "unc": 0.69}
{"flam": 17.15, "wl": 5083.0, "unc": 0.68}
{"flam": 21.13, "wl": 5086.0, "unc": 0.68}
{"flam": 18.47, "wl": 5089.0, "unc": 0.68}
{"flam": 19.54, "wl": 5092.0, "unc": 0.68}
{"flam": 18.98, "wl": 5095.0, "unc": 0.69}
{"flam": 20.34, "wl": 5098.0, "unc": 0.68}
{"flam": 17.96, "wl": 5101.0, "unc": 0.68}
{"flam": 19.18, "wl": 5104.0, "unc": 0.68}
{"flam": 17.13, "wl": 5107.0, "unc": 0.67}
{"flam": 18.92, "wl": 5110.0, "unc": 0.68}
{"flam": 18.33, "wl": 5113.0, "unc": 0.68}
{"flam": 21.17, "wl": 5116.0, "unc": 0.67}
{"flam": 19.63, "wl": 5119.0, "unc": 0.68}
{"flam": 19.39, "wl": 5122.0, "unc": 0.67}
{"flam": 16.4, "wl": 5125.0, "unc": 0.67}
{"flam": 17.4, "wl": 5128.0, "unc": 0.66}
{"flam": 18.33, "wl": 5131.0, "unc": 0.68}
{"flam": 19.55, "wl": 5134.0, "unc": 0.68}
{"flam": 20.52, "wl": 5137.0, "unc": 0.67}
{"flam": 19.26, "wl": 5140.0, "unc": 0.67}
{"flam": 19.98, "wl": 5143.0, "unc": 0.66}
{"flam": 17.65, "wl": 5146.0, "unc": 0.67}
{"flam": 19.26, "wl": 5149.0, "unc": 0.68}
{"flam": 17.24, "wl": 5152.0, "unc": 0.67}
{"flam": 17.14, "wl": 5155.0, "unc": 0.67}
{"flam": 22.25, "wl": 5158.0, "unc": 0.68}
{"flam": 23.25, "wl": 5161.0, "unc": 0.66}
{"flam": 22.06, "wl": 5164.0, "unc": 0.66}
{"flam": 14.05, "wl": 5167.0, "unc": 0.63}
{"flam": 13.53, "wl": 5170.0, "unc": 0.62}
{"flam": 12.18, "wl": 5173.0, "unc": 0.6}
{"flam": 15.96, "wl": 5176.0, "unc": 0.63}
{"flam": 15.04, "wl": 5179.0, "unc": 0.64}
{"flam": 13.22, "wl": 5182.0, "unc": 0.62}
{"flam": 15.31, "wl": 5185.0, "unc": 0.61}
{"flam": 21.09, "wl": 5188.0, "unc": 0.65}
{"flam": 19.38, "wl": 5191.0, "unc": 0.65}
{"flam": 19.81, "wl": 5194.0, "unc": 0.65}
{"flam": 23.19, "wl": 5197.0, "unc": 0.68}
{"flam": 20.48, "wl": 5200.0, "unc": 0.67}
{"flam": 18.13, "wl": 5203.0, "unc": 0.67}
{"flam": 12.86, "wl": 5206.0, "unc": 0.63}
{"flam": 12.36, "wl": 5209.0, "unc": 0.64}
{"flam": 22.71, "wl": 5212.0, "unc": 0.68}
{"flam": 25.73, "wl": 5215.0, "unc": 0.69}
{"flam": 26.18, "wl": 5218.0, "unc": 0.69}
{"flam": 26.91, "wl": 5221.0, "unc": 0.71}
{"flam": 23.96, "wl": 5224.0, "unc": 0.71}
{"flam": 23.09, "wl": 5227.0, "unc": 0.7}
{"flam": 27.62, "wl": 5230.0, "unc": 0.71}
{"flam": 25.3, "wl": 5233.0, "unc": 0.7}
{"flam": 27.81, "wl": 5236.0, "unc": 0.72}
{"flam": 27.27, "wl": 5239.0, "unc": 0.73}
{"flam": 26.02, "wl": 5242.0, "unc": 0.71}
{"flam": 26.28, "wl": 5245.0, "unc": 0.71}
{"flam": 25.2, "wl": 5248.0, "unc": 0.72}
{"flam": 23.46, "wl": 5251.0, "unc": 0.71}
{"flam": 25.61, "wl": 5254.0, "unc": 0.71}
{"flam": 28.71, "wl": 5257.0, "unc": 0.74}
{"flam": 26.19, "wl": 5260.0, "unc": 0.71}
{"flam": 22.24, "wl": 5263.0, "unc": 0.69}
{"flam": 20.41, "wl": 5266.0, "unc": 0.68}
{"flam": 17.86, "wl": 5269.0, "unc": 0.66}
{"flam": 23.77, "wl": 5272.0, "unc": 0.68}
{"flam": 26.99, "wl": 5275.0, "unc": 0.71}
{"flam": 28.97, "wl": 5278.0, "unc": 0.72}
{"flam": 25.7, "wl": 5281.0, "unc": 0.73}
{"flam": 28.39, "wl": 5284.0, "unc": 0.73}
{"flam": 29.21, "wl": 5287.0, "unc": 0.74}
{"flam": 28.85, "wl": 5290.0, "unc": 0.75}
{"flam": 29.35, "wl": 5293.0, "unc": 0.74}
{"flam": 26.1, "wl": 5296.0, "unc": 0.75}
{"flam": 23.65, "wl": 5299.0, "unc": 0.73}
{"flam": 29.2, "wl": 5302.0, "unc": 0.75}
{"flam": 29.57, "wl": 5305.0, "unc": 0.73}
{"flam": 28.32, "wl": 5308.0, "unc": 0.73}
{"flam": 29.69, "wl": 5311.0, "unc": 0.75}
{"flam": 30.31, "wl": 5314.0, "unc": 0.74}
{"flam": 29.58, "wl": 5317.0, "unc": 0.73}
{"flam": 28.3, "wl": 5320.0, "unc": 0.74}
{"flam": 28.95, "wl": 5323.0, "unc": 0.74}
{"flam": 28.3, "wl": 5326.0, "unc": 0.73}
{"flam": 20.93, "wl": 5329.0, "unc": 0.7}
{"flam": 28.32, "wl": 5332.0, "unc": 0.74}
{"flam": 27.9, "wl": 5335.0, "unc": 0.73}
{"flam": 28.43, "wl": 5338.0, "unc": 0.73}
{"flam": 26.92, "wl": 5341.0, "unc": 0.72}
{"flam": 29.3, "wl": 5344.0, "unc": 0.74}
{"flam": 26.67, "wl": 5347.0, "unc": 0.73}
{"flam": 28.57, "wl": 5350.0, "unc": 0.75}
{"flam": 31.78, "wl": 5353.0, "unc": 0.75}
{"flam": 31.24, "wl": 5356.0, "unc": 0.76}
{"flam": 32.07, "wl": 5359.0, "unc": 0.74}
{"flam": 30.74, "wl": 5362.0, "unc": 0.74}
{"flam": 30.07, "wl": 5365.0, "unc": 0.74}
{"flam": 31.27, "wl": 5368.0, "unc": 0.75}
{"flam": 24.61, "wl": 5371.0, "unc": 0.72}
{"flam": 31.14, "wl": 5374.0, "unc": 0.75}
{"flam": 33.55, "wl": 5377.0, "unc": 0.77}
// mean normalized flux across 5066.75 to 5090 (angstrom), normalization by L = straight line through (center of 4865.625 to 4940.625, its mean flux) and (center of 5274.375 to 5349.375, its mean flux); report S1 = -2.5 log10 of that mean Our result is 0.26 mag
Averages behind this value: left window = 21.9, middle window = 19.2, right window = 27.9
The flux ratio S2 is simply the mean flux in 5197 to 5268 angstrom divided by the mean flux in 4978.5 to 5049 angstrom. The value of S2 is 1.2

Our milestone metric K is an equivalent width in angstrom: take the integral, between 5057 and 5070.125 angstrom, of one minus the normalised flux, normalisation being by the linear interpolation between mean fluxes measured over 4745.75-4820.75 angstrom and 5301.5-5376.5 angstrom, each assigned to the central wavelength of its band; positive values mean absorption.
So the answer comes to 2.3 angstrom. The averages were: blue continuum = 18.2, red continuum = 28.9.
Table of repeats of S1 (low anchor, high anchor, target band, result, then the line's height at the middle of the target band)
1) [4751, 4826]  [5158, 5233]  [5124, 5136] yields 0.08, 19.4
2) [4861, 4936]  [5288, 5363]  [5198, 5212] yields 0.49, 26.6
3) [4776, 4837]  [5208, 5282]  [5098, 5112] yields 0.22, 22.7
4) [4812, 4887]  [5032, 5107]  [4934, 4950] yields -0.23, 19.5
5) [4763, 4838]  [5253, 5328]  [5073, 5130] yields 0.23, 23.4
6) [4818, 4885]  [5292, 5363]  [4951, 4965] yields 0.10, 21.7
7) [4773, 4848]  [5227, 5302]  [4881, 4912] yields -0.10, 19.8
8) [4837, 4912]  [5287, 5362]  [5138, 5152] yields 0.32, 25.4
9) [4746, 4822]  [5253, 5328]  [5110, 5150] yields 0.26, 24.2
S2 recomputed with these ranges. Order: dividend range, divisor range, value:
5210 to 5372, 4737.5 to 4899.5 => 1.41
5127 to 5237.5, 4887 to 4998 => 0.92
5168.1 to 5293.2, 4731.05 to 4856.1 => 1.20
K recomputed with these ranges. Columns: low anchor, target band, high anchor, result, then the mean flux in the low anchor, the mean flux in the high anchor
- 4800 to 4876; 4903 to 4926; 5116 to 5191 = -4.2 angstrom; 19.5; 18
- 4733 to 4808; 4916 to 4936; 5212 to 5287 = -2.1 angstrom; 18.4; 25.4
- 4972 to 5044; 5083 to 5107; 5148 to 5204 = -0.7 angstrom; 19.1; 18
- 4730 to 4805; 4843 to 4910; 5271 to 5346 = -1.5 angstrom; 18.4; 27.8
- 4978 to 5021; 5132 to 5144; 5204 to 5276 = 1.1 angstrom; 18.9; 23.9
